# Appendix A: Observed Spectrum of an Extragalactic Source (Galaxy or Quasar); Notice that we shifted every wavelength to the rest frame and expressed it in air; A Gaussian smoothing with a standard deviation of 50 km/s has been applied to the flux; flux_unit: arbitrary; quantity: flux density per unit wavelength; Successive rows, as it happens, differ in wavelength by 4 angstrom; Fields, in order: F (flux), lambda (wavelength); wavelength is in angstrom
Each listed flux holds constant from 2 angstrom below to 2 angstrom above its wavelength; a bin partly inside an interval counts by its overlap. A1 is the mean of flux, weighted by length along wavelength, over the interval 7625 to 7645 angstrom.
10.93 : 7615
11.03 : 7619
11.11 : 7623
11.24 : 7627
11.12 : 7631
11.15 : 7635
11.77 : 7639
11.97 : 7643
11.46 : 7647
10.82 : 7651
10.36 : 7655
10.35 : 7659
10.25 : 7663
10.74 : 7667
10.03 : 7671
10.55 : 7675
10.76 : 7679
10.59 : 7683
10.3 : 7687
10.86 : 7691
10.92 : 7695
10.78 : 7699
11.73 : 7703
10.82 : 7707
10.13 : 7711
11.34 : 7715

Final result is 11.5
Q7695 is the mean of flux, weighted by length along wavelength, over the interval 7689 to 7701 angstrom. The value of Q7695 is 10.9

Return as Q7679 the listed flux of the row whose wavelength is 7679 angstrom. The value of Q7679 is 10.76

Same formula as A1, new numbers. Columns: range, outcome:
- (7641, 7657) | 11.2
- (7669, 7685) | 10.5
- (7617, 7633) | 11.1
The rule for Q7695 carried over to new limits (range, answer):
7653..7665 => 10.3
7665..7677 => 10.4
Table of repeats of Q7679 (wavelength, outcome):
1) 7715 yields 11.34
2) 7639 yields 11.77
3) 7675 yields 10.55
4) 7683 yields 10.59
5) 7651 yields 10.82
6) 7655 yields 10.36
